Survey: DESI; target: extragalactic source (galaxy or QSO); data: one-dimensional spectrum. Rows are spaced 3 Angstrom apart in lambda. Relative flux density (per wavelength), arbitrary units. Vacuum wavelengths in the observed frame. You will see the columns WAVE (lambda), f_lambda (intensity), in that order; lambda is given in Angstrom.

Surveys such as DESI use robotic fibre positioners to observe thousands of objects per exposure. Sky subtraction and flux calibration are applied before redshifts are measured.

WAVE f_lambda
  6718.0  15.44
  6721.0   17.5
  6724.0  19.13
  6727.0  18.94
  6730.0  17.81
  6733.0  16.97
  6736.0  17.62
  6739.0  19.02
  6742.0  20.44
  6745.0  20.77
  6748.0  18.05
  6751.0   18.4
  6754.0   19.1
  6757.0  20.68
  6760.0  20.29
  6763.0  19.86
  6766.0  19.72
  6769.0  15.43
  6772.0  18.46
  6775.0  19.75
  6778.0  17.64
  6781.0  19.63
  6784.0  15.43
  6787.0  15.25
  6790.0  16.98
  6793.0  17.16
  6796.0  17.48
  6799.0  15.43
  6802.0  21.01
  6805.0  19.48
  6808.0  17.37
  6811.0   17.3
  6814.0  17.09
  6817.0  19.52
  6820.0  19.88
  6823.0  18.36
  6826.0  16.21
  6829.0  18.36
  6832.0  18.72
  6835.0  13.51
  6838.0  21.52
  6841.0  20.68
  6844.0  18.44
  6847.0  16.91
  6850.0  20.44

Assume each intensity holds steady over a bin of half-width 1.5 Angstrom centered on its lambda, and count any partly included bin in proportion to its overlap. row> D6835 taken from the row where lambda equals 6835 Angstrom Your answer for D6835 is 13.51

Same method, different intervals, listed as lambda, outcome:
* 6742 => 20.44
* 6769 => 15.43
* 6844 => 18.44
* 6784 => 15.43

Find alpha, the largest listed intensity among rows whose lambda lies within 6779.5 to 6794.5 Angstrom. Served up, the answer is 19.63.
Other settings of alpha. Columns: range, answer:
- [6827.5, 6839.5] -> 21.52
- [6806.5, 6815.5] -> 17.37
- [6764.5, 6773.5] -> 19.72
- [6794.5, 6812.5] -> 21.01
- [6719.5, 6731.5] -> 19.13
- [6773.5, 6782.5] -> 19.75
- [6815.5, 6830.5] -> 19.88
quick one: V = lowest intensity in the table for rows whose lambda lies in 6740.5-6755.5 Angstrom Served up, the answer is 18.05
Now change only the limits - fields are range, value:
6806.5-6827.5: 16.21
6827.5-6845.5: 13.51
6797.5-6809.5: 15.43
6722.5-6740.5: 16.97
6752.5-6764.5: 19.1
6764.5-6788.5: 15.25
